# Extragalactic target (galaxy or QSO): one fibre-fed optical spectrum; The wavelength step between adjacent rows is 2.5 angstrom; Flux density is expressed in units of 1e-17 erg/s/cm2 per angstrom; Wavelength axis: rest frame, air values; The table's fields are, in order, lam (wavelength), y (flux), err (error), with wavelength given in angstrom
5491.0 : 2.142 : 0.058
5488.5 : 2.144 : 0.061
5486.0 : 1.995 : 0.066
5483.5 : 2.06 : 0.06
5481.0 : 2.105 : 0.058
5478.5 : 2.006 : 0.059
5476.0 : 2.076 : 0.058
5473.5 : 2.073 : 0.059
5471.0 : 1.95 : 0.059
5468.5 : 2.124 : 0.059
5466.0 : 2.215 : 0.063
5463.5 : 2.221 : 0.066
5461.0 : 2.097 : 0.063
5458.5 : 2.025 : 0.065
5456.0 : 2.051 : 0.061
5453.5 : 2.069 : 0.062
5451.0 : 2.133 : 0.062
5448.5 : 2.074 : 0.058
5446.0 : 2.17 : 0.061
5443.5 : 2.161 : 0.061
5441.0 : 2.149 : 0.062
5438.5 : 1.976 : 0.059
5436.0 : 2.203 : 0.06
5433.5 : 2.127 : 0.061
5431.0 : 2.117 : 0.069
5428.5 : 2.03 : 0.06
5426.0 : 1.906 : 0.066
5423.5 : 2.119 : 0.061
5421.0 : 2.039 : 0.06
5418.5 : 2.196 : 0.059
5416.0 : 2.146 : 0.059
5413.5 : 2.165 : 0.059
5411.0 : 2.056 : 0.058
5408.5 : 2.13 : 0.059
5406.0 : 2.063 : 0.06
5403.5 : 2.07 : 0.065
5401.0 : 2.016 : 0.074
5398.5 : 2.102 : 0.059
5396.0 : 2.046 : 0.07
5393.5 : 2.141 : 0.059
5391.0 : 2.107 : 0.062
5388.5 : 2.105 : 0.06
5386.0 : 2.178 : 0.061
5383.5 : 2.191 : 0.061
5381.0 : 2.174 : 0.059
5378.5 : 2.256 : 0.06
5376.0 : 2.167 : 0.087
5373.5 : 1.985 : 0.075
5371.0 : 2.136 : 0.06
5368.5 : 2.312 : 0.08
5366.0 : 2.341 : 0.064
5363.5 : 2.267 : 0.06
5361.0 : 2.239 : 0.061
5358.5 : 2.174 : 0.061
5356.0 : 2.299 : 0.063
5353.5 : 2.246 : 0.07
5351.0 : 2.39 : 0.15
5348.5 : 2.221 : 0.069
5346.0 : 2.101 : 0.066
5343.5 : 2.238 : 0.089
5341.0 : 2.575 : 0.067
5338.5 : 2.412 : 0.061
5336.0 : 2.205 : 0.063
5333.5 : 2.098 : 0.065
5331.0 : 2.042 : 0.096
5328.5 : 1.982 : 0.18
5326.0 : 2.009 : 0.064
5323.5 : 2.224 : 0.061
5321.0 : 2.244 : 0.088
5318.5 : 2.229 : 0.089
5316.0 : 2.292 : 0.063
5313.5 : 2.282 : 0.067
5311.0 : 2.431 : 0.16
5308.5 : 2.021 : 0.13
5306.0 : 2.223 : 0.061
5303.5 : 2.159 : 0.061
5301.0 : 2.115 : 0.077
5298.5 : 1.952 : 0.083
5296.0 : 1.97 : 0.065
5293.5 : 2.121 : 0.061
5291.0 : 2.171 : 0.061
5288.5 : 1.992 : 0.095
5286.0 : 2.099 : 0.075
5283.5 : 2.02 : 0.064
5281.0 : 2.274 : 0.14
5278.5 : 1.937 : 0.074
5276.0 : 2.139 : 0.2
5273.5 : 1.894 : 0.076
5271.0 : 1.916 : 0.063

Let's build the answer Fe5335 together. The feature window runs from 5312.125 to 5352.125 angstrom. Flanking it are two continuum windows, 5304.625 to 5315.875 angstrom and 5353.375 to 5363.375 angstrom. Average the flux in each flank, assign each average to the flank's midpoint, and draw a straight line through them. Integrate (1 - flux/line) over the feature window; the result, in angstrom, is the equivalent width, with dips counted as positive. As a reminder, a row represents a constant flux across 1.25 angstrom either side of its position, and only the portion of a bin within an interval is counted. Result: 0.38 angstrom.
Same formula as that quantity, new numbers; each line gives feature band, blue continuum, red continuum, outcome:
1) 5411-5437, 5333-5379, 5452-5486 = 0.5 angstrom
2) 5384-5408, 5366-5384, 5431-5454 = 0.8 angstrom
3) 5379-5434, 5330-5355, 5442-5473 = 1.8 angstrom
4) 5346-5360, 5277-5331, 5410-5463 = -0.9 angstrom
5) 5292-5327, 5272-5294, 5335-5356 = 0.1 angstrom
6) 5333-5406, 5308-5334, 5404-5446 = -2.0 angstrom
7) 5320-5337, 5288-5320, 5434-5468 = 0.3 angstrom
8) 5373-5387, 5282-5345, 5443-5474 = -0.2 angstrom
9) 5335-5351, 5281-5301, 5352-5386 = -1.0 angstrom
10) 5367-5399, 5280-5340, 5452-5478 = -0.4 angstrom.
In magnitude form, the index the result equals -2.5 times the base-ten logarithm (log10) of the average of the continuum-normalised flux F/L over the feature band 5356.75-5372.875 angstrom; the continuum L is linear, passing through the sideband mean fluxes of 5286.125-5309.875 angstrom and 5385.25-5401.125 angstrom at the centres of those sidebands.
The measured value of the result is -0.070 mag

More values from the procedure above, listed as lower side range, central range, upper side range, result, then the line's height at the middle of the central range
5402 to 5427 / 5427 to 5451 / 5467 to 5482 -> -0.02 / 2.08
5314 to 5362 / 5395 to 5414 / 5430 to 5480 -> 0.04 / 2.15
